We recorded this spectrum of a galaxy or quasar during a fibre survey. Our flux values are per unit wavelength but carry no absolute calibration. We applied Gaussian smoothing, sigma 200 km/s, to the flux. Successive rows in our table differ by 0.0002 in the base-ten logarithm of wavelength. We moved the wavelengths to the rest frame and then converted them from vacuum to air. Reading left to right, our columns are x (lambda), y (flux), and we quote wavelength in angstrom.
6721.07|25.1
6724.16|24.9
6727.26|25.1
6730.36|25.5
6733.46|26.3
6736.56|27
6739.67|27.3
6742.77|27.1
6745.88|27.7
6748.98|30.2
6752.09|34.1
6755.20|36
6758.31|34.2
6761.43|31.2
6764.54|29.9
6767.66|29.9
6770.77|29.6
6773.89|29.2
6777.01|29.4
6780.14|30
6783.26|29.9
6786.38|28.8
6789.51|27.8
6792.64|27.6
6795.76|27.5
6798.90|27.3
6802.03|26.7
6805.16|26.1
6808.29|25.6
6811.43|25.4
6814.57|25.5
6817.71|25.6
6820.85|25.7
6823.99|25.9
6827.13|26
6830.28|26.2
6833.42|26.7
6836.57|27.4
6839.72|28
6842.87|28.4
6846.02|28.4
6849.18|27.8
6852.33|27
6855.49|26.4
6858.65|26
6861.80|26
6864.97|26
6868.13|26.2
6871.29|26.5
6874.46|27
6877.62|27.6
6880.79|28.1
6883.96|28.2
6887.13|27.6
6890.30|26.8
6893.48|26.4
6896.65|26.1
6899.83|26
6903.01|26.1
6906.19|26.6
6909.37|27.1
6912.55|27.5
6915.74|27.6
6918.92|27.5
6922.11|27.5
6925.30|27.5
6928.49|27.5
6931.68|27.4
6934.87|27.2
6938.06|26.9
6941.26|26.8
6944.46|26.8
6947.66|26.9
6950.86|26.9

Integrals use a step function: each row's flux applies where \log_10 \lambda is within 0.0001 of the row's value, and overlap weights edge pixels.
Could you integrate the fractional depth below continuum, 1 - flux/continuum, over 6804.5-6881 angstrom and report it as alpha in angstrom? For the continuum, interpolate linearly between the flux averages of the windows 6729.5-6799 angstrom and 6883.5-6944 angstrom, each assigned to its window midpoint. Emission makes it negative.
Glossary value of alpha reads 4.2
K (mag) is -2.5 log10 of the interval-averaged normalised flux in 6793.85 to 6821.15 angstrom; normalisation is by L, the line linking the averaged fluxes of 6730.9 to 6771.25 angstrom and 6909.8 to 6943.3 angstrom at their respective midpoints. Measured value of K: 0.11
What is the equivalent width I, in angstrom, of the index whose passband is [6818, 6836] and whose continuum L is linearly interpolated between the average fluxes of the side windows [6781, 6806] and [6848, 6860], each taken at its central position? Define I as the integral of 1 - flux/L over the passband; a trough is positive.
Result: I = 0.7 angstrom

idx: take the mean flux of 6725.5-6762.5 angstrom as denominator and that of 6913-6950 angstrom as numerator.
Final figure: 0.93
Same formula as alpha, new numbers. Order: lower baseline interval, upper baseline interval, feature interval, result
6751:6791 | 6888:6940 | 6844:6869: 1.5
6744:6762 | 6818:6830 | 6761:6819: 1.8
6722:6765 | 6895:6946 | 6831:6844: 0.2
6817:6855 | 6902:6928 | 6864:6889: -0.1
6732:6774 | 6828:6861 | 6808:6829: 1.7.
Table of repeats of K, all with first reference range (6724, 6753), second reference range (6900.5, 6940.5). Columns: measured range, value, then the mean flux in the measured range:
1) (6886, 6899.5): 0.02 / 26.6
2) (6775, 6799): -0.05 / 28.6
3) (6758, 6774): -0.12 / 30.5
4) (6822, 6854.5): 0.01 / 27.1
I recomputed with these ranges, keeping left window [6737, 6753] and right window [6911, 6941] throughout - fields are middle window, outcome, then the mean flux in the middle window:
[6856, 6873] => 1.06 angstrom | 26.2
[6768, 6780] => -0.35 angstrom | 29.5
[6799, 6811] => 0.93 angstrom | 26.2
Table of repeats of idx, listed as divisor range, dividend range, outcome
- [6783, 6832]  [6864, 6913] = 1.01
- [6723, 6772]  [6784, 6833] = 0.91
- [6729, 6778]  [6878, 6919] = 0.91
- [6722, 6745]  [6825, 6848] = 1.04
